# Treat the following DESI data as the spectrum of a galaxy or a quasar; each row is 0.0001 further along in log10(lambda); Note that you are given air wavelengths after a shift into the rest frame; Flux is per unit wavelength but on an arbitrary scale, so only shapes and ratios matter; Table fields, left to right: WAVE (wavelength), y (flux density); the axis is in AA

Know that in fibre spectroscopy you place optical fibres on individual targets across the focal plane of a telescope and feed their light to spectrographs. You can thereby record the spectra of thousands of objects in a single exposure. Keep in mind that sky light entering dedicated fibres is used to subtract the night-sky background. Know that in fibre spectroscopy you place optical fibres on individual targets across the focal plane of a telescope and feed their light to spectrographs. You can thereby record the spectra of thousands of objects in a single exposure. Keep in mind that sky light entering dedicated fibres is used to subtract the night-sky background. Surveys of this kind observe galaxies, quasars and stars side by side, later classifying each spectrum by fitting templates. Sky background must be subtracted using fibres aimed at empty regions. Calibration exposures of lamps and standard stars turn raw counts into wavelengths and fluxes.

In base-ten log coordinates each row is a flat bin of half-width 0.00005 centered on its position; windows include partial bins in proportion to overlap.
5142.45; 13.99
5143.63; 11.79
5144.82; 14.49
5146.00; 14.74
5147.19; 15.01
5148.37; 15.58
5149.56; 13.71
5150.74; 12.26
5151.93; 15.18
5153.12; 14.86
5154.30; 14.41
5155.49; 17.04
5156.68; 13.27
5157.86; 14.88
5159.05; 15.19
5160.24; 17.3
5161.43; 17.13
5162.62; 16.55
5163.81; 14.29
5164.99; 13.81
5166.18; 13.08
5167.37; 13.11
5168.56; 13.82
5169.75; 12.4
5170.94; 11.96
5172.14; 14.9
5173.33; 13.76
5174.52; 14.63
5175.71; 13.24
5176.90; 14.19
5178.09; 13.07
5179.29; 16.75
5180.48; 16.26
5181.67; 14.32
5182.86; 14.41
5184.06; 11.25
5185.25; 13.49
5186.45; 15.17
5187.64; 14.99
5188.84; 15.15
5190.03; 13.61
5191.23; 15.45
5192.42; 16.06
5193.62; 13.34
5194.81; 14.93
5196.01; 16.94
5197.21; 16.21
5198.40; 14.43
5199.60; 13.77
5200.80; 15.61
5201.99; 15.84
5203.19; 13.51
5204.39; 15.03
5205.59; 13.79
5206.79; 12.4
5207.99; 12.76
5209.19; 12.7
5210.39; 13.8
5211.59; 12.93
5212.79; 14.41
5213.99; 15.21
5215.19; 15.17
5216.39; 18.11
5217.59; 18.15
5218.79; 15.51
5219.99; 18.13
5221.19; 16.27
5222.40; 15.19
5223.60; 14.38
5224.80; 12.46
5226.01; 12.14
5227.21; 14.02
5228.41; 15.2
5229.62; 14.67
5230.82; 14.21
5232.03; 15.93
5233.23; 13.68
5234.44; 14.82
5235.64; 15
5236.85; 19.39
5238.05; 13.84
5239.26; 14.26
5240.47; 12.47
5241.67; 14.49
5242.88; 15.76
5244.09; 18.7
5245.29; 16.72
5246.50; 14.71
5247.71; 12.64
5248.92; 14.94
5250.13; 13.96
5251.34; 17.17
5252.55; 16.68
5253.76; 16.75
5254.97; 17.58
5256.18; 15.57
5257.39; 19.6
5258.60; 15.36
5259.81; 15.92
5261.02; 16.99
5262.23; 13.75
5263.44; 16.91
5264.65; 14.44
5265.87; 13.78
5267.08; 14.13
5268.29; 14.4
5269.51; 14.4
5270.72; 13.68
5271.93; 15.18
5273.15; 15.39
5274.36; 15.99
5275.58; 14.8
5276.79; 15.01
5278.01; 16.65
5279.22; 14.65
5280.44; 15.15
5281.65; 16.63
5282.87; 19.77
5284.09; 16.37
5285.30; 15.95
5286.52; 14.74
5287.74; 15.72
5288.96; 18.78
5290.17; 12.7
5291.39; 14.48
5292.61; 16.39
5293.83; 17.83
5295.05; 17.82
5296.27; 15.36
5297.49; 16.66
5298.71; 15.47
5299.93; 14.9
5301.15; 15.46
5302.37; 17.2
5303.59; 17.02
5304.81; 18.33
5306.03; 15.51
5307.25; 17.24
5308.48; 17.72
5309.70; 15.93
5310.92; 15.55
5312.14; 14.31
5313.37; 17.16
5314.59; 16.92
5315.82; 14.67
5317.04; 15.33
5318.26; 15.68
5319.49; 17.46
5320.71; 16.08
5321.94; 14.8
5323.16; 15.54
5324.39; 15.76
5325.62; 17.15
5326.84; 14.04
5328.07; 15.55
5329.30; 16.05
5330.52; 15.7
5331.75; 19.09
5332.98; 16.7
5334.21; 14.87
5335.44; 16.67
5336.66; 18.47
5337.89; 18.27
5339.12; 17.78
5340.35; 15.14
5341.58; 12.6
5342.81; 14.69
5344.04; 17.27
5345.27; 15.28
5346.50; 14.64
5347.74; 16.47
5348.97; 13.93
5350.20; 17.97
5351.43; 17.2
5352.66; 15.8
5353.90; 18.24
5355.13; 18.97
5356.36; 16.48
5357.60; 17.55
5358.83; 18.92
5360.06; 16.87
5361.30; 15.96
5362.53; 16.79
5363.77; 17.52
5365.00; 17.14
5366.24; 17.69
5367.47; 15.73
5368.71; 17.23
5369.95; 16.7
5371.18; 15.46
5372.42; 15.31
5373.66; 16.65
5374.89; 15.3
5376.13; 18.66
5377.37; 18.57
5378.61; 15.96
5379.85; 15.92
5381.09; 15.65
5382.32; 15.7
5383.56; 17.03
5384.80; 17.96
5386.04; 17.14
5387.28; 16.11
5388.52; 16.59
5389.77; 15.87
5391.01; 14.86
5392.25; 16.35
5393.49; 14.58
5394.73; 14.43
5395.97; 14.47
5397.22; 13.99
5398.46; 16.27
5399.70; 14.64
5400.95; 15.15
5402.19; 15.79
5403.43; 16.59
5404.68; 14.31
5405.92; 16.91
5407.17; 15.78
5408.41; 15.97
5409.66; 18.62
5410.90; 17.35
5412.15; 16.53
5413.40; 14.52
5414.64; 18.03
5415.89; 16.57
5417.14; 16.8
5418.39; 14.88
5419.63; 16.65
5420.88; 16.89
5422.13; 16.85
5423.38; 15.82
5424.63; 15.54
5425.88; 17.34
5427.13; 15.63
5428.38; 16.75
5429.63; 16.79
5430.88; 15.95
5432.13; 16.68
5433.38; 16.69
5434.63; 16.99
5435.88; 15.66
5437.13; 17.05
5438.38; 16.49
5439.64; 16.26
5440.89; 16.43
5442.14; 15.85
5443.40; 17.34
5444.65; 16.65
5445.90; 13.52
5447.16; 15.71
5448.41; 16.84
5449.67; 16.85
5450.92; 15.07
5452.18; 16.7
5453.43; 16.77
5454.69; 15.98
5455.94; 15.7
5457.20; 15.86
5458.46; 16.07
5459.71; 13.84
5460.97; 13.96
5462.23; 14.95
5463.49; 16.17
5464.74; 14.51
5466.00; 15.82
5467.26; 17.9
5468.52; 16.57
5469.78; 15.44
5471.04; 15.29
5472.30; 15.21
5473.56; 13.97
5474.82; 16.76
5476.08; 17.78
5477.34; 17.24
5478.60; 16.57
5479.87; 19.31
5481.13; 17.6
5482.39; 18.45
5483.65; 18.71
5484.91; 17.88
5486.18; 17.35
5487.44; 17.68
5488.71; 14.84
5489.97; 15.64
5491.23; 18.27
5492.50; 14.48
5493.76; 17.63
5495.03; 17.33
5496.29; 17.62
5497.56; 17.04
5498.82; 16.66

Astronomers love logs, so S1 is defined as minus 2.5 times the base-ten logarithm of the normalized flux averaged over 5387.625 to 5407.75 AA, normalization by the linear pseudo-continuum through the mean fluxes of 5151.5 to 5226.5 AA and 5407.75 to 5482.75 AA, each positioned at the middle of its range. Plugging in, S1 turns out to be 0.04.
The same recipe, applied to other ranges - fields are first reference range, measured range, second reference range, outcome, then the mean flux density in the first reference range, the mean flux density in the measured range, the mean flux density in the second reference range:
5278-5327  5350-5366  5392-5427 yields -0.08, 16.1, 17.3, 16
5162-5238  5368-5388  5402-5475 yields -0.06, 14.6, 16.6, 16.1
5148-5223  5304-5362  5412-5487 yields -0.05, 14.7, 16.4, 16.3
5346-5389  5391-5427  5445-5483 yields 0.03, 16.7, 16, 16.1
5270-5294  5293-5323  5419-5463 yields -0.03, 15.8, 16.3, 16.1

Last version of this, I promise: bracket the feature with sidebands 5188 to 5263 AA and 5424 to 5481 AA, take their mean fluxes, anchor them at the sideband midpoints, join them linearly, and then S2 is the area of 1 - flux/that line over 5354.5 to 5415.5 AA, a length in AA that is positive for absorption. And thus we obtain -2.0 AA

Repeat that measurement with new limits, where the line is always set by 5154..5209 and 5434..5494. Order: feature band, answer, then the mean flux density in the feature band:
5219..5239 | -0.21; 15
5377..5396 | -0.33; 16.1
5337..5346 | -0.23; 15.9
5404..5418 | -0.43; 16.5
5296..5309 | -1.01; 16.5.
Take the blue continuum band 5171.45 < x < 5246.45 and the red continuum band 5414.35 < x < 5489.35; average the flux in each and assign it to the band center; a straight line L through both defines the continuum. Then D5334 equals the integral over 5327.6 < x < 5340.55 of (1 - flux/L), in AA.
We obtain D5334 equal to -1.0 AA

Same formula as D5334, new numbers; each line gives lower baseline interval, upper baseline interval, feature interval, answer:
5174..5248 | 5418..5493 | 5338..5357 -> -0.7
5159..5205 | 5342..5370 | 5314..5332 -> 0.4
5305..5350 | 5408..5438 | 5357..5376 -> -0.6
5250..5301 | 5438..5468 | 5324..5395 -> -2.7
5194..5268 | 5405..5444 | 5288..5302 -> -0.4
